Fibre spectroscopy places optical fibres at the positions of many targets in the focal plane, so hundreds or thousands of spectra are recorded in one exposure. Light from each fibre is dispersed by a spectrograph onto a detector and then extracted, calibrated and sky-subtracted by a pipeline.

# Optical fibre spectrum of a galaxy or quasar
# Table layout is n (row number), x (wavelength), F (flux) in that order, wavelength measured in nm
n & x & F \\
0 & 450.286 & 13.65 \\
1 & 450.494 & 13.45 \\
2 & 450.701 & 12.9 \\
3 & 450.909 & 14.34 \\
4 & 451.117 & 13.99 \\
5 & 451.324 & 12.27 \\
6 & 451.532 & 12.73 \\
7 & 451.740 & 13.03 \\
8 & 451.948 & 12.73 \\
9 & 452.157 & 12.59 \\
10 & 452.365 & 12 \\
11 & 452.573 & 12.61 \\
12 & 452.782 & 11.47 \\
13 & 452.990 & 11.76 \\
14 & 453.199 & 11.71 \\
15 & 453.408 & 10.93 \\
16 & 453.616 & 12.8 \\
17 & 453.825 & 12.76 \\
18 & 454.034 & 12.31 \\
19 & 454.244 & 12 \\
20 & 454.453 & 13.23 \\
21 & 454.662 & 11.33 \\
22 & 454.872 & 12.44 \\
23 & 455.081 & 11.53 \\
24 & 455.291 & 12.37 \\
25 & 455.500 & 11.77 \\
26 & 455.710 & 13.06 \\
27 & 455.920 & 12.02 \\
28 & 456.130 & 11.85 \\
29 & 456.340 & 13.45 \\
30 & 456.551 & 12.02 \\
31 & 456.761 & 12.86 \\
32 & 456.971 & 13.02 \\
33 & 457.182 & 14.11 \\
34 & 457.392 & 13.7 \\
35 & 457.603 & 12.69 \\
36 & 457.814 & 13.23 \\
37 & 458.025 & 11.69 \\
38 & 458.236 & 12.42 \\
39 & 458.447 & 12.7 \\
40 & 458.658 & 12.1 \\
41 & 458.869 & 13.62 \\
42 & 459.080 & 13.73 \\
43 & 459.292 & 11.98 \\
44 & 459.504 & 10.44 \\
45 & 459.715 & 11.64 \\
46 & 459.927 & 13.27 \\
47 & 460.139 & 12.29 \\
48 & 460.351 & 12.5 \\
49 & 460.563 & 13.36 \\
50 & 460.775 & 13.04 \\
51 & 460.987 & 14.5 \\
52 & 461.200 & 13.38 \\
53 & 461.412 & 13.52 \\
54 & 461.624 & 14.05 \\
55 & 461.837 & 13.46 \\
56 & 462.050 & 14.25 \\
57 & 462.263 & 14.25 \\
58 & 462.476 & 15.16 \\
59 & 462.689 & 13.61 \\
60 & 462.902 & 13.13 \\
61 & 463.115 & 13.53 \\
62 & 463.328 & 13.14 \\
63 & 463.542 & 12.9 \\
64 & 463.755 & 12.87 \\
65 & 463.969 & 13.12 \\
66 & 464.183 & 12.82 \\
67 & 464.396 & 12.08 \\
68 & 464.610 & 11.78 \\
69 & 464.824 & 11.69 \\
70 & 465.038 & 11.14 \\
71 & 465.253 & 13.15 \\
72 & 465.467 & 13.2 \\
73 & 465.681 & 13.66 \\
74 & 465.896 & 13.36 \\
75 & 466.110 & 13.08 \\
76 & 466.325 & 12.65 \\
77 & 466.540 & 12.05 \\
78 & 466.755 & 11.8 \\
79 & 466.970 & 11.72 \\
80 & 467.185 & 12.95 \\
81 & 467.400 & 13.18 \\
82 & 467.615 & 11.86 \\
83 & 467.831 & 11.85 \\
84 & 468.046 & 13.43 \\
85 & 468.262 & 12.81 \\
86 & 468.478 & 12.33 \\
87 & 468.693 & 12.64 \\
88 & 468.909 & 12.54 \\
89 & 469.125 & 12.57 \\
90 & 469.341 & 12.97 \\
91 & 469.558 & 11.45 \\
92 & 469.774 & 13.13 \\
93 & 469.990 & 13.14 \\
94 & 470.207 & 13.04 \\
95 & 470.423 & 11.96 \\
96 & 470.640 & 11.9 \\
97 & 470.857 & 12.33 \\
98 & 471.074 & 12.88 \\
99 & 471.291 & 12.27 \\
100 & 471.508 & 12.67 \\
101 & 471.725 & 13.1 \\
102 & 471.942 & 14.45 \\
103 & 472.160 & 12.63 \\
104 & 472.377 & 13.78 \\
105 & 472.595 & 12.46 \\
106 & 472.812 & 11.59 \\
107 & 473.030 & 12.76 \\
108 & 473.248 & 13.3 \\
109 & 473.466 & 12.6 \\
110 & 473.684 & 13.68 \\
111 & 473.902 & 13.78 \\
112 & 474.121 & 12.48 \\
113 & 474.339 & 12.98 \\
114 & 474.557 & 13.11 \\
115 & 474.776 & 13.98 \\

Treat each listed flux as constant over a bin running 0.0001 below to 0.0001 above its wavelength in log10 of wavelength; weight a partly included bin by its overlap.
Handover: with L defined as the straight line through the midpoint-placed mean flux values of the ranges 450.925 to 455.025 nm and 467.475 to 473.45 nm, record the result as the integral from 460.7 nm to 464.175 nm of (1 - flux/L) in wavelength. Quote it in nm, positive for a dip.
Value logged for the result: -0.296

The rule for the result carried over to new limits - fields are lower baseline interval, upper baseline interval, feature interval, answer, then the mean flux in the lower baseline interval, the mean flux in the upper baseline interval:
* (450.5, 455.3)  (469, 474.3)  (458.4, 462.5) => -0.18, 12.4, 12.8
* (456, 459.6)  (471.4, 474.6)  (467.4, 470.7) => 0.10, 12.7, 13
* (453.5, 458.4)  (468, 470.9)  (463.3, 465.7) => 0.00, 12.5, 12.6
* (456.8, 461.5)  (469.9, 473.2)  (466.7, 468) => 0.05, 12.9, 12.7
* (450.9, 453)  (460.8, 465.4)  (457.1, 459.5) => 0.03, 12.7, 13.2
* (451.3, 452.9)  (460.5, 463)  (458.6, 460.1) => 0.12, 12.4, 13.8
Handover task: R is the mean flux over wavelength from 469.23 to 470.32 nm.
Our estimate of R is 12.7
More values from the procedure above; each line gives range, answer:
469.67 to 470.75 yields 12.6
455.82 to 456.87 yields 12.4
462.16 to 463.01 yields 14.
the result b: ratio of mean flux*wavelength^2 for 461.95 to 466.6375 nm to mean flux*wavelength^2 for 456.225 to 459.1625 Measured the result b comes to 1.04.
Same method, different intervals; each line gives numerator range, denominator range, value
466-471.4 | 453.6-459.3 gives 1.05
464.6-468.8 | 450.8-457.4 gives 1.06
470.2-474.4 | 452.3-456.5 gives 1.14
